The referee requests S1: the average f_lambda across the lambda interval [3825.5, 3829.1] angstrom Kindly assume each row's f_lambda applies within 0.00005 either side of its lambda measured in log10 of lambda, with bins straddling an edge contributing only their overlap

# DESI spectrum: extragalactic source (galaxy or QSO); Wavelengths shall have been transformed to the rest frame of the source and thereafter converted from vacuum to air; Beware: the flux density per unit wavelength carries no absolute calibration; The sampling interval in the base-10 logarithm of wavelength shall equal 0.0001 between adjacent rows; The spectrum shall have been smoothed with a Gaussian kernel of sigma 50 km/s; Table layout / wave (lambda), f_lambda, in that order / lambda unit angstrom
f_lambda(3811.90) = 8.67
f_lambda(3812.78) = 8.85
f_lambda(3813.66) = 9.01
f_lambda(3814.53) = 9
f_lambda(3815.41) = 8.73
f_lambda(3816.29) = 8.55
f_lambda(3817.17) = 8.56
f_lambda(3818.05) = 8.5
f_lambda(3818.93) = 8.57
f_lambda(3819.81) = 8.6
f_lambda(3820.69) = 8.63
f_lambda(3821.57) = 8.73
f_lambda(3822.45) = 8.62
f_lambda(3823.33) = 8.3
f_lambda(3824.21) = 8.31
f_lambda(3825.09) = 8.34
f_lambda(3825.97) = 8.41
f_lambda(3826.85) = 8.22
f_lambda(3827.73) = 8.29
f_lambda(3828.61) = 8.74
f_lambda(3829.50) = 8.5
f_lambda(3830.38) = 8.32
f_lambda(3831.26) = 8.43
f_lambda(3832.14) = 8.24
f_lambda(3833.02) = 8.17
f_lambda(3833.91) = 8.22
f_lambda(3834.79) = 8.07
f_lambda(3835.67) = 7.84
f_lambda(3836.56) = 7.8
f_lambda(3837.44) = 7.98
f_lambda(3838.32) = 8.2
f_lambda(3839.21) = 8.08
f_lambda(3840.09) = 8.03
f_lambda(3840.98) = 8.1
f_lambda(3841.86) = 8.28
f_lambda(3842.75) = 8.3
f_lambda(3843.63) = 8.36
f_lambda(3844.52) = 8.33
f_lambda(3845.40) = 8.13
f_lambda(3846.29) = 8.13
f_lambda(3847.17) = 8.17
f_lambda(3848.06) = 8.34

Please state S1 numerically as 8.41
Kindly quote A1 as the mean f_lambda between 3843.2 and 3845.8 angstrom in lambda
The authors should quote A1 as 8.28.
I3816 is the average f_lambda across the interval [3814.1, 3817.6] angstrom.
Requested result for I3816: 8.7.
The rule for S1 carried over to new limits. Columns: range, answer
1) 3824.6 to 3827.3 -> 8.33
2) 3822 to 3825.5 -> 8.4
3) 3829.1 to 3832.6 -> 8.39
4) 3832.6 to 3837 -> 8.01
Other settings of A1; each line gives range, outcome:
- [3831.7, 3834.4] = 8.2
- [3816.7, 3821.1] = 8.56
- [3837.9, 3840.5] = 8.1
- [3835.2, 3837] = 7.82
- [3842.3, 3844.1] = 8.31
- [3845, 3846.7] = 8.11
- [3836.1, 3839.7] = 8.01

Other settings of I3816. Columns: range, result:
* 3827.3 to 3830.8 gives 8.45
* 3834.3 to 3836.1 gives 7.99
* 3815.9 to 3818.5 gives 8.53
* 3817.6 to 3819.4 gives 8.53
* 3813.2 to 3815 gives 9.02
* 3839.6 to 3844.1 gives 8.21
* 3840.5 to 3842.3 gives 8.18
